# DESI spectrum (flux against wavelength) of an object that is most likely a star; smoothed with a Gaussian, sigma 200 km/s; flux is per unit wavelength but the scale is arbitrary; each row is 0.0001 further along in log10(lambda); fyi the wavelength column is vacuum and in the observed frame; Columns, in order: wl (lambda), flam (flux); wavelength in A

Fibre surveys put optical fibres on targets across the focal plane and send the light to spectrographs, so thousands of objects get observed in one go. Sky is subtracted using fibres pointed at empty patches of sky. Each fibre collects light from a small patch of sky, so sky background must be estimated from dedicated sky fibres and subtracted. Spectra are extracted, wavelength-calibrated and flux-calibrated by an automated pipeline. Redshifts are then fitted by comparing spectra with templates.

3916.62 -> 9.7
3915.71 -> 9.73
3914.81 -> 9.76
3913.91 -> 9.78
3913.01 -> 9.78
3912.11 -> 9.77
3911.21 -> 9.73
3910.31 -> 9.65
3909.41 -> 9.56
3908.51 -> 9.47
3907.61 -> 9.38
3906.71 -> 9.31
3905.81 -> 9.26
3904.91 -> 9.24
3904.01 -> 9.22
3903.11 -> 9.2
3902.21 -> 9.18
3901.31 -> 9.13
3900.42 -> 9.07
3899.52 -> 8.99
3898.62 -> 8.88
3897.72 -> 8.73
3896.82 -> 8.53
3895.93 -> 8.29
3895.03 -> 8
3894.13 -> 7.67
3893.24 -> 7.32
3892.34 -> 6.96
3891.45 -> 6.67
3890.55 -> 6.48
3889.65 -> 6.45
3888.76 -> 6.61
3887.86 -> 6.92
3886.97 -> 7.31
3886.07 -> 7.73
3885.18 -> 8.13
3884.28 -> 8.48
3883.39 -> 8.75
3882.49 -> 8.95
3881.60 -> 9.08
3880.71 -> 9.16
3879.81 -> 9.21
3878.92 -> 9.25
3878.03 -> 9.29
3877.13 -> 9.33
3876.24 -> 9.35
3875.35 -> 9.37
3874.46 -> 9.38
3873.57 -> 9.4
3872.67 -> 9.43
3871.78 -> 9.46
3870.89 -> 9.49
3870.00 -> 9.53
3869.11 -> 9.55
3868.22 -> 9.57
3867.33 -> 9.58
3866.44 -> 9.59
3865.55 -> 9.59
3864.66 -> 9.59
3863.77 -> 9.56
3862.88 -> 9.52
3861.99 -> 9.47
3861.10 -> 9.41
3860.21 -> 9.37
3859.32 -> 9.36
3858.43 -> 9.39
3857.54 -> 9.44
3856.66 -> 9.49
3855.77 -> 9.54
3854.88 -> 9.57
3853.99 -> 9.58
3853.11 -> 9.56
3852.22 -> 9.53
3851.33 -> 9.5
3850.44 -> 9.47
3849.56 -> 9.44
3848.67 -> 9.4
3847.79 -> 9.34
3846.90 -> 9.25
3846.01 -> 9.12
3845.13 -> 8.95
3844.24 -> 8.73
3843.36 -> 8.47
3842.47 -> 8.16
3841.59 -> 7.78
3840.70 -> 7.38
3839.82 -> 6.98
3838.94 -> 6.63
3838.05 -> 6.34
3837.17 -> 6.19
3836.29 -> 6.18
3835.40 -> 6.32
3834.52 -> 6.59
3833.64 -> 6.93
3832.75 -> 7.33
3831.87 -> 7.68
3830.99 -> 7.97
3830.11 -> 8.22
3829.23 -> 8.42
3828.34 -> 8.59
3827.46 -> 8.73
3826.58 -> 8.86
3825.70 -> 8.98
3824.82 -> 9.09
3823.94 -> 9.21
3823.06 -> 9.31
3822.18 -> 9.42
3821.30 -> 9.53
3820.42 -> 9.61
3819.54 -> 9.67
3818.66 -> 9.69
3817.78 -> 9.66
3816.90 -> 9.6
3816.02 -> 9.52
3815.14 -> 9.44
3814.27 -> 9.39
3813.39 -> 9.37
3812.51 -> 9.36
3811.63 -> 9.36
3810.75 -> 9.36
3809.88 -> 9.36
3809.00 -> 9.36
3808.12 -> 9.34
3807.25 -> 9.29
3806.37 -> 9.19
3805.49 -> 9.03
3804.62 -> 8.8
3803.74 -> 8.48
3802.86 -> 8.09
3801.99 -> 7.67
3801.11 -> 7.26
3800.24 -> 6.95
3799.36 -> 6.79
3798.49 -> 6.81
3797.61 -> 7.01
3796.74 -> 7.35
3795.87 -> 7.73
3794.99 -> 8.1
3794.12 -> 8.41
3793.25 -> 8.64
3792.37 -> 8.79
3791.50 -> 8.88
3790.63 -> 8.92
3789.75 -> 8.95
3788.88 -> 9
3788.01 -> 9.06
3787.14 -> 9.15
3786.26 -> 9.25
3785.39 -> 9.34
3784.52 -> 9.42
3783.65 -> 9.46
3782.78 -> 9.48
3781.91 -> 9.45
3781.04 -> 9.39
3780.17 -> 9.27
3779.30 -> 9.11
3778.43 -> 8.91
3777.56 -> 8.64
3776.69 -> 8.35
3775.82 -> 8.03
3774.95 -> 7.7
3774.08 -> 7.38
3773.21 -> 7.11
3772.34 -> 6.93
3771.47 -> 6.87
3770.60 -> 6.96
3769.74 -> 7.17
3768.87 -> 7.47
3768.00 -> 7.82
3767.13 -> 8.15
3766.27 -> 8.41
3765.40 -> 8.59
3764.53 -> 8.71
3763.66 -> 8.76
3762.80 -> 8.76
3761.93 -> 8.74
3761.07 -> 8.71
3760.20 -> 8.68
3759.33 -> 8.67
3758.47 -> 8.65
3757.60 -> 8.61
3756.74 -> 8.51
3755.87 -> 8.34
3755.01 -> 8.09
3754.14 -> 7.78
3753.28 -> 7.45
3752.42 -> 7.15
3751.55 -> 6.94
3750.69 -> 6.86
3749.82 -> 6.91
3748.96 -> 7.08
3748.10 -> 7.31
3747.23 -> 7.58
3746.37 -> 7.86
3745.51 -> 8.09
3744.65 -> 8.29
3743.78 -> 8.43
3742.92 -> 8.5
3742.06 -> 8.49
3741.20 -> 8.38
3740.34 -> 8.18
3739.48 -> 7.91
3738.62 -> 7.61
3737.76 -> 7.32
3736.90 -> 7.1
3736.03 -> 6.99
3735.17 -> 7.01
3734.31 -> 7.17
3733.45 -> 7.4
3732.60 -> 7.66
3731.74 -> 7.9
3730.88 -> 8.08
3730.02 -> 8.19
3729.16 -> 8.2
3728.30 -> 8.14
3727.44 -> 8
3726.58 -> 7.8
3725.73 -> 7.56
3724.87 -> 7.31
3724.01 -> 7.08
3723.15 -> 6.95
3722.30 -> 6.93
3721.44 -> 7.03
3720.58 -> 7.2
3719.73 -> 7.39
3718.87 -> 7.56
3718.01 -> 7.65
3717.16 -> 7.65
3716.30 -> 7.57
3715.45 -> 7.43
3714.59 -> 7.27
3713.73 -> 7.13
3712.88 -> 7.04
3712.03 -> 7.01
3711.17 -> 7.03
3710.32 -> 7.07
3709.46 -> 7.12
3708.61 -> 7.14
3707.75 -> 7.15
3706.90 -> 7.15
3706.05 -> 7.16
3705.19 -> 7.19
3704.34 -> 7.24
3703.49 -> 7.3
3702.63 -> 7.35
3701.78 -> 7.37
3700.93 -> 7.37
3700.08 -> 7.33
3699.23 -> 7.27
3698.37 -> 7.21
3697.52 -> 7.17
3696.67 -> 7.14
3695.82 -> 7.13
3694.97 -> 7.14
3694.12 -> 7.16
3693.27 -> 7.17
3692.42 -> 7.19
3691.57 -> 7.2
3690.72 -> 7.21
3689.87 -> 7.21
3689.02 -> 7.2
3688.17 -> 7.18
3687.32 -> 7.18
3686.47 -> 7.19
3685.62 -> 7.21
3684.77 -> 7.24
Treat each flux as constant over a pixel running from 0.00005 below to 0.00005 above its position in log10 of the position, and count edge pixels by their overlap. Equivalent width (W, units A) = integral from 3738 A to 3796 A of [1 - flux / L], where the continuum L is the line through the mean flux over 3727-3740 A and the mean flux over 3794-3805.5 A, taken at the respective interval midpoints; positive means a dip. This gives -4.6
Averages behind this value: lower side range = 7.65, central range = 8.27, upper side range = 7.69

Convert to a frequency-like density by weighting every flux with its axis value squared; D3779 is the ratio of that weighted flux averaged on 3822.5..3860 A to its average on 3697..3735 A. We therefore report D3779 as 1.2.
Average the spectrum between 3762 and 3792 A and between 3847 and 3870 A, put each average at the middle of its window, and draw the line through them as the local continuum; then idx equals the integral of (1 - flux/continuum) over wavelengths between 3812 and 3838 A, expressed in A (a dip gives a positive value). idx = 1.5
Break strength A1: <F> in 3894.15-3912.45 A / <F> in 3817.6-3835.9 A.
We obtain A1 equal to 1.06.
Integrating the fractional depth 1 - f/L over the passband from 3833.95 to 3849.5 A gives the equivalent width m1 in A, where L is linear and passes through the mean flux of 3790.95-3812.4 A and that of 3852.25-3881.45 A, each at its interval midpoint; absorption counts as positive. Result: 2.15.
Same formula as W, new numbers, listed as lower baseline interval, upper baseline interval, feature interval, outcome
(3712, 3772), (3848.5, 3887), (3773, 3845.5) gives 0.7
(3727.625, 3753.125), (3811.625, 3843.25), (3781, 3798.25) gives -1.5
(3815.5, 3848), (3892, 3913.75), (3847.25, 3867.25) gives -2.2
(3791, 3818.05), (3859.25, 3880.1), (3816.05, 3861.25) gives 1.9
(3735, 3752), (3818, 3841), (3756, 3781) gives -1.4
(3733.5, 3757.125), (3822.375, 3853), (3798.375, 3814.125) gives -1.1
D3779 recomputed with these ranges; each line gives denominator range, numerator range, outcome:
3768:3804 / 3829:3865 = 1.07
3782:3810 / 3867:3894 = 1.04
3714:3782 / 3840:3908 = 1.21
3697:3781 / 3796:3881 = 1.20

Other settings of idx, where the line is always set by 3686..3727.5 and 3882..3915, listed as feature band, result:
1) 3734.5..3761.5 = -1.1 A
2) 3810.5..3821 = -2.0 A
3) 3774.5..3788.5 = -2.2 A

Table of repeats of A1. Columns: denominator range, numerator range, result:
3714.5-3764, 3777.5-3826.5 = 1.14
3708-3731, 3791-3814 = 1.14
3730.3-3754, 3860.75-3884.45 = 1.23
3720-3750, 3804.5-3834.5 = 1.17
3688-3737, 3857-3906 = 1.20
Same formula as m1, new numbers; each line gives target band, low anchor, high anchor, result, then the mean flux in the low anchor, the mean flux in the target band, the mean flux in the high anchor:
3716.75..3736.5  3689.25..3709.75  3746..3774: 0.0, 7.21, 7.51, 7.86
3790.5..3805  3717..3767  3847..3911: 0.7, 7.84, 7.9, 8.96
